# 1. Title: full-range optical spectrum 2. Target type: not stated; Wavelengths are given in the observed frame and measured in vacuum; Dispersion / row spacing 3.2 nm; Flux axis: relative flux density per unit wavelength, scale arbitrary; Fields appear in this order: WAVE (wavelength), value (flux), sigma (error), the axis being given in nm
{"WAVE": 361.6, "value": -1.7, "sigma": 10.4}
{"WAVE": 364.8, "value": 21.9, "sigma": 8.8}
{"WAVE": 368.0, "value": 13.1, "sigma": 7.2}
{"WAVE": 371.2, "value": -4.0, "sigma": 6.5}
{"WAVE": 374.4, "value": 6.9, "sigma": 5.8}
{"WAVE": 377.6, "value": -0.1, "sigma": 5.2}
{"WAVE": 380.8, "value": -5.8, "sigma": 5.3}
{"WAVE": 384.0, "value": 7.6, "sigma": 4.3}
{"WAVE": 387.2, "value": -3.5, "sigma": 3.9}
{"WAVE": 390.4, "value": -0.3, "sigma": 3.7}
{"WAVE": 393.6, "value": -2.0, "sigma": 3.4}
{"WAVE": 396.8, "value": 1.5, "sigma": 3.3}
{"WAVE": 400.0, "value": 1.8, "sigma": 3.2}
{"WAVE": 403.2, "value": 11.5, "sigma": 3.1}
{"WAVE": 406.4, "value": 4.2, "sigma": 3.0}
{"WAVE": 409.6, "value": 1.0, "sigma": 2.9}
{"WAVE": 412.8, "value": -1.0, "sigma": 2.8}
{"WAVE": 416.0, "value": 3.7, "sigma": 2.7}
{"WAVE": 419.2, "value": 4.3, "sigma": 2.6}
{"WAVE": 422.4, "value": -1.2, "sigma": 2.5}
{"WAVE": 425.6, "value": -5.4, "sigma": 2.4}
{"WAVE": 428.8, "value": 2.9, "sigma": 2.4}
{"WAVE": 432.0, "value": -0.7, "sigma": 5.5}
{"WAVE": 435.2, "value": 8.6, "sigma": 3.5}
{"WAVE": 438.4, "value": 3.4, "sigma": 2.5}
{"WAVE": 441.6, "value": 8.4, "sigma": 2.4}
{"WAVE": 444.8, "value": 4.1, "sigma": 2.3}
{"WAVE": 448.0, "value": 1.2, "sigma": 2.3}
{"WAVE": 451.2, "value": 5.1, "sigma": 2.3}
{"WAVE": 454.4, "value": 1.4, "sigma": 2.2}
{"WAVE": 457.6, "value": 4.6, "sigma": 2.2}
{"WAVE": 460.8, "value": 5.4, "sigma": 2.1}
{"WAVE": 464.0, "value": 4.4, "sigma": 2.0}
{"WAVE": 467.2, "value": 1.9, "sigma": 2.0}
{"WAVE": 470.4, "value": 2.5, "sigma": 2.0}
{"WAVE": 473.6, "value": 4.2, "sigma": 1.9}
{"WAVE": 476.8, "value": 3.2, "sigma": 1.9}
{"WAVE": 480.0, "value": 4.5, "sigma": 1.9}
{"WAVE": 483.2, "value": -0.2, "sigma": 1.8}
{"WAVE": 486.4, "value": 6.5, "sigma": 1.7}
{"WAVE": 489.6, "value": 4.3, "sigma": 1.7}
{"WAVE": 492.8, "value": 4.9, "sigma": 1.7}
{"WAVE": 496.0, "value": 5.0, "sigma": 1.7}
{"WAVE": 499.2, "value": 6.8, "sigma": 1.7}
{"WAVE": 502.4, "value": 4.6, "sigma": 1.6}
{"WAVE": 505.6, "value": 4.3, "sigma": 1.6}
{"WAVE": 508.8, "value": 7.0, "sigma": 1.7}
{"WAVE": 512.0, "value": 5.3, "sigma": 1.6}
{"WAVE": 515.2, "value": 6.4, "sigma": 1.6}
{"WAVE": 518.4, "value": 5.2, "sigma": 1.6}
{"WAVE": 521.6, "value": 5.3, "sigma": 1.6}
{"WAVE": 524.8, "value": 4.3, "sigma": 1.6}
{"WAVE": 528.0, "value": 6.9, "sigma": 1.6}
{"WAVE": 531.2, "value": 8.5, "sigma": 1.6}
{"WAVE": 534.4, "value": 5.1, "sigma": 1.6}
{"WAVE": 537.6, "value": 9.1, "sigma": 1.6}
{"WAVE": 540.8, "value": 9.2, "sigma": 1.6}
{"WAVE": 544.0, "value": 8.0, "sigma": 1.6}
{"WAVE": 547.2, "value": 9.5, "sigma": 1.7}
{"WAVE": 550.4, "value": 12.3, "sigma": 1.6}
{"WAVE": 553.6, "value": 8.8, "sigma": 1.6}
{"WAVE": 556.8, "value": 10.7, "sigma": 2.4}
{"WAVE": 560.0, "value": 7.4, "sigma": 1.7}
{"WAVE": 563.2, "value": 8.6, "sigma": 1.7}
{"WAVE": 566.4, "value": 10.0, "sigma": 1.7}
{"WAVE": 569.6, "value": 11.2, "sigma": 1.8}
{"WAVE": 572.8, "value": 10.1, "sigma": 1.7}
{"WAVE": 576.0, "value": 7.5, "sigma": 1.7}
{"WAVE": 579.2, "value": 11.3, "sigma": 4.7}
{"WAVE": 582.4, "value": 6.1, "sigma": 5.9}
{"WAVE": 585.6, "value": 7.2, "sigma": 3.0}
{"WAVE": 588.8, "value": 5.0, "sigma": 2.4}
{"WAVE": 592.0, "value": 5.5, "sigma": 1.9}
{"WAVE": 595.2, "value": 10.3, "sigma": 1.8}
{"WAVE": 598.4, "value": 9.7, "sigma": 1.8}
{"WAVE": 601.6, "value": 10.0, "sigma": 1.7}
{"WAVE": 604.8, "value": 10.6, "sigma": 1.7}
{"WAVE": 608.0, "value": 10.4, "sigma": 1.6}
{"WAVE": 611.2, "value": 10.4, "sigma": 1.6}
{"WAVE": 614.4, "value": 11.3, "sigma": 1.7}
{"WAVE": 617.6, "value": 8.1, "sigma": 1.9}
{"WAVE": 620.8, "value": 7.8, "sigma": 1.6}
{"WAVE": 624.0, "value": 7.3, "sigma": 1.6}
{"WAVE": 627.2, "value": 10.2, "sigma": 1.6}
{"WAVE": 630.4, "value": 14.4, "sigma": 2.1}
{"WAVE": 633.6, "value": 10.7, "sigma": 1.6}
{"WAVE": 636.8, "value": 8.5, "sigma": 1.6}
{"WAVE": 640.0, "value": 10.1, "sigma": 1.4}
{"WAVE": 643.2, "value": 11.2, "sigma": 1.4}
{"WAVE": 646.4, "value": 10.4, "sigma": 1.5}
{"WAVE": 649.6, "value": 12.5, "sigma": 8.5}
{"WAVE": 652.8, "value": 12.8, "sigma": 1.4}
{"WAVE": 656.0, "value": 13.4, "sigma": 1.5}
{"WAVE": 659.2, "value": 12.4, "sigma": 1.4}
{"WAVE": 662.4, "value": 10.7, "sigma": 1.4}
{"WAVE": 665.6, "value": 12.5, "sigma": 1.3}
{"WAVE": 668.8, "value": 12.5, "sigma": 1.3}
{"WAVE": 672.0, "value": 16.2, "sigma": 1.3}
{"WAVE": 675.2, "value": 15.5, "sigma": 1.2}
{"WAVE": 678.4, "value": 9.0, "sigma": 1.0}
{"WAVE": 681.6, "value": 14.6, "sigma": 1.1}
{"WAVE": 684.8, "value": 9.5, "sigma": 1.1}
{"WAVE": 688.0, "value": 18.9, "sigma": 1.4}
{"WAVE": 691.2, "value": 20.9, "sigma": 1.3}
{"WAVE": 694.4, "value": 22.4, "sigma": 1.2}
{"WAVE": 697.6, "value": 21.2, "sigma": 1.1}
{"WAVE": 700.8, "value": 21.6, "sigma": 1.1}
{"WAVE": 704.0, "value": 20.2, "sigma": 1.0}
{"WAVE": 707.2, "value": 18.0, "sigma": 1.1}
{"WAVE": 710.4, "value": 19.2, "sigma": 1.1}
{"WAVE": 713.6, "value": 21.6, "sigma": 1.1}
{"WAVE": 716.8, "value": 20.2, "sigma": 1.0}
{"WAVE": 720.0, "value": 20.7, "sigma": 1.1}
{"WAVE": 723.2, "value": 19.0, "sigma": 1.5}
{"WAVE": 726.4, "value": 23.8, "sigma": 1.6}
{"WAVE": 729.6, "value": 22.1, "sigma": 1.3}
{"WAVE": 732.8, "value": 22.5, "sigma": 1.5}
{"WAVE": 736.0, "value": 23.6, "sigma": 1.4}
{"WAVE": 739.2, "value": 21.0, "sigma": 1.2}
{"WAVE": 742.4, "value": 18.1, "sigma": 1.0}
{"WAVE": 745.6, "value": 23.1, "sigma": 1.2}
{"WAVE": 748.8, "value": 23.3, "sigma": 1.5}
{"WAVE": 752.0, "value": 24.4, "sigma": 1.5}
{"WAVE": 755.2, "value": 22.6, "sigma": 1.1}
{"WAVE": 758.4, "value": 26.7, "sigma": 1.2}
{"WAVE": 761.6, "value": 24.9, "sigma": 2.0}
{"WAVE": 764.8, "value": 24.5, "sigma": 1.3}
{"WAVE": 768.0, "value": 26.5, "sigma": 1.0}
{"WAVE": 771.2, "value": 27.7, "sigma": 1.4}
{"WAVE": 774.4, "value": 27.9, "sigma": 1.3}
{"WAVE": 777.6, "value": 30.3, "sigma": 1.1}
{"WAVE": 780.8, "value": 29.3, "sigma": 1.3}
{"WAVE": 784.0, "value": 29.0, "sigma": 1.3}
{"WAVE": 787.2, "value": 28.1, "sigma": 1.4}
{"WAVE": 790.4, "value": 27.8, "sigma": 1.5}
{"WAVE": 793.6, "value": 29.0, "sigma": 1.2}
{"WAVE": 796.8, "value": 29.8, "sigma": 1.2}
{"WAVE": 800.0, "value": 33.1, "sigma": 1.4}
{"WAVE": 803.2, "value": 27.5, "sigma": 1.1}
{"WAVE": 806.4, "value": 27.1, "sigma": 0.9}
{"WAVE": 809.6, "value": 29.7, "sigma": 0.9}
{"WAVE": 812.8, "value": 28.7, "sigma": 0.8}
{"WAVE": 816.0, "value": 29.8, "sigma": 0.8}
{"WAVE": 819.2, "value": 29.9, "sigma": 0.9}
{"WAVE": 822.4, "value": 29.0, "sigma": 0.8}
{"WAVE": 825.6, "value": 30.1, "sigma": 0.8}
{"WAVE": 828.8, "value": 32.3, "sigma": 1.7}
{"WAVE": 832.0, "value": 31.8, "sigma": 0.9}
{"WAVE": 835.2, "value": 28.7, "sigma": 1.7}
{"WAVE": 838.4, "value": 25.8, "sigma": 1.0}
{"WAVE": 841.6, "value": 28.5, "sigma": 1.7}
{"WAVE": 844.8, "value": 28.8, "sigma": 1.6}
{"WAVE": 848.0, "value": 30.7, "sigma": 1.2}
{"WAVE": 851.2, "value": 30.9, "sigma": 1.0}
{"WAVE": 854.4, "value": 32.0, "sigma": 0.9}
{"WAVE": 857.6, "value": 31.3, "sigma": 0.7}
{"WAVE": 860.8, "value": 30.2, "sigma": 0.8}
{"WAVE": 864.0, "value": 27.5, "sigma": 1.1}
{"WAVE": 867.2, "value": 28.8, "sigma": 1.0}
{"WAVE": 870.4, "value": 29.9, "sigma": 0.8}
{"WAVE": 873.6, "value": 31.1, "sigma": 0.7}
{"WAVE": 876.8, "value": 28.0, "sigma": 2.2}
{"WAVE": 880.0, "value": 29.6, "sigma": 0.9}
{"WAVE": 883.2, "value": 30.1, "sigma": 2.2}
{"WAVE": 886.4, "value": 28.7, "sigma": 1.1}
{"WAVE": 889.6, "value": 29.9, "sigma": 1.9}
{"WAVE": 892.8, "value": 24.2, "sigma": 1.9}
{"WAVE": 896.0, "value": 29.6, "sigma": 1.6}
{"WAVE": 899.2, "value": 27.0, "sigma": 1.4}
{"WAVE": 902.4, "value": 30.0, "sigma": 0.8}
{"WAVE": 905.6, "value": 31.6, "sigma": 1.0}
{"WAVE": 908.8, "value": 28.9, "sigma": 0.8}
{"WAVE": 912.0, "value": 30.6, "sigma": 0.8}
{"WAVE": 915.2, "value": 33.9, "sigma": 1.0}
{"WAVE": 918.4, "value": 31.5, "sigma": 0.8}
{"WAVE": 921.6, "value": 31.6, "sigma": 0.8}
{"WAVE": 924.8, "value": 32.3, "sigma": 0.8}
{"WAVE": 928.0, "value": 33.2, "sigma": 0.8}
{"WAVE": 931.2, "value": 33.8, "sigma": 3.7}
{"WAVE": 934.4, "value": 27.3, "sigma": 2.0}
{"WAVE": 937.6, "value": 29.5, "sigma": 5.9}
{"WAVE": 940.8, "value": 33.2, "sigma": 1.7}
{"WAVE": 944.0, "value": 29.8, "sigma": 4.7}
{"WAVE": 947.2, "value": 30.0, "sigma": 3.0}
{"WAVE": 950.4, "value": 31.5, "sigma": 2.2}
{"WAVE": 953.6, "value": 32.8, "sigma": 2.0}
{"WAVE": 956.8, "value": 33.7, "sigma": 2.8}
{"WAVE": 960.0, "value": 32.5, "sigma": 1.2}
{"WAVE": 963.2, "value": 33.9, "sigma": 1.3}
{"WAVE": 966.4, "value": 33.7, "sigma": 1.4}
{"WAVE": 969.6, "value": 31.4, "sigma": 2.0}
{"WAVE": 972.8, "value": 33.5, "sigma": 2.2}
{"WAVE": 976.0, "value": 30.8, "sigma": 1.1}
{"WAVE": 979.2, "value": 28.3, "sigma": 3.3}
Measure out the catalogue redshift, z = 0.726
